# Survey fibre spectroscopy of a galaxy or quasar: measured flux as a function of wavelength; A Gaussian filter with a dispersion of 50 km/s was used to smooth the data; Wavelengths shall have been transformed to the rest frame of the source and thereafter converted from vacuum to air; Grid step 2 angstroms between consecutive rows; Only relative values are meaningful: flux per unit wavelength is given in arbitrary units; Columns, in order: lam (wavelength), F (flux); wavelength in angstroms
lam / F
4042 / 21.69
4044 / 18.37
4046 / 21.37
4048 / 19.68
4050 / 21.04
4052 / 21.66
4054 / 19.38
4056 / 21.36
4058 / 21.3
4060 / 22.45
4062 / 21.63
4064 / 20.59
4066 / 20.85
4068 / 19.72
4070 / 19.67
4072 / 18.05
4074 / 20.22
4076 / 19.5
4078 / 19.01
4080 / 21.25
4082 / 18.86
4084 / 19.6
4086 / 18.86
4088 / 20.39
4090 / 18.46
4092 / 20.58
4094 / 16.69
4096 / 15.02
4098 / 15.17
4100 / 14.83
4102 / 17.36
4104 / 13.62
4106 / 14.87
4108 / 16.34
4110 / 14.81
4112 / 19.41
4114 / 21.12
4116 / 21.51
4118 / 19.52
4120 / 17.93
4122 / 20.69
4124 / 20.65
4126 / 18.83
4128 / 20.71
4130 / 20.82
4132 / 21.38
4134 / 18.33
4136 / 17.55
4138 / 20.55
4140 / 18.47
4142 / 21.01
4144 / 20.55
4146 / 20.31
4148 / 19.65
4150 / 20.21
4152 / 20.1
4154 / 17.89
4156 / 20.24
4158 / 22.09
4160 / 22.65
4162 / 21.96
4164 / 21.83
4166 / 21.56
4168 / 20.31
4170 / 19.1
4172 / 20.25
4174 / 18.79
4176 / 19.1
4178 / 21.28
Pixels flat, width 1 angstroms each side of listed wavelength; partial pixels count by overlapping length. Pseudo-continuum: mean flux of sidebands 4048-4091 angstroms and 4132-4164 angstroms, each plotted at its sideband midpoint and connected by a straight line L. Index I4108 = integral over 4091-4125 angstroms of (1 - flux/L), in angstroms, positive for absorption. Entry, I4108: 4.3 angstroms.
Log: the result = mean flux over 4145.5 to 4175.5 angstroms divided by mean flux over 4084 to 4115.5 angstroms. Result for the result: 1.2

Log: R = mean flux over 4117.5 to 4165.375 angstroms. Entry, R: 20.2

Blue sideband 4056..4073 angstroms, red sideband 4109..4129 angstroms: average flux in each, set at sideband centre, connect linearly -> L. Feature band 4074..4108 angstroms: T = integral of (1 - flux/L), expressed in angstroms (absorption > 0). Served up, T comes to 3.9 angstroms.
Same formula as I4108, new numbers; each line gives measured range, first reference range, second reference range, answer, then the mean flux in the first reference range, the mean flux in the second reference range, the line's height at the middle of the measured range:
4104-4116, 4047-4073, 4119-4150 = 1.6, 20.6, 19.8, 20.1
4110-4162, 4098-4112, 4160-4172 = -4.9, 15.6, 21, 18.4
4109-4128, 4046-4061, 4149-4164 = 1.3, 21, 20.8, 20.9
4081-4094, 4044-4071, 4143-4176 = 0.9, 20.7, 20.4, 20.6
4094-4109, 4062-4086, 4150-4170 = 3.5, 19.8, 20.8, 20.1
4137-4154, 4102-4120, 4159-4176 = -0.4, 17.6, 20.7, 19.5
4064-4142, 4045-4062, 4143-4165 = 7.9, 21.1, 20.7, 20.9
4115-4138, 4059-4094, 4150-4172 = 0.6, 19.9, 20.7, 20.4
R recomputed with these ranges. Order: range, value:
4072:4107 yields 17.9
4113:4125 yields 20.2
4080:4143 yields 18.6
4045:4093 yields 20.2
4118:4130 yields 19.8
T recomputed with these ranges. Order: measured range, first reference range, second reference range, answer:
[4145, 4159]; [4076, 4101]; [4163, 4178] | -0.21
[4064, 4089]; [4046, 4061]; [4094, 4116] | -0.94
